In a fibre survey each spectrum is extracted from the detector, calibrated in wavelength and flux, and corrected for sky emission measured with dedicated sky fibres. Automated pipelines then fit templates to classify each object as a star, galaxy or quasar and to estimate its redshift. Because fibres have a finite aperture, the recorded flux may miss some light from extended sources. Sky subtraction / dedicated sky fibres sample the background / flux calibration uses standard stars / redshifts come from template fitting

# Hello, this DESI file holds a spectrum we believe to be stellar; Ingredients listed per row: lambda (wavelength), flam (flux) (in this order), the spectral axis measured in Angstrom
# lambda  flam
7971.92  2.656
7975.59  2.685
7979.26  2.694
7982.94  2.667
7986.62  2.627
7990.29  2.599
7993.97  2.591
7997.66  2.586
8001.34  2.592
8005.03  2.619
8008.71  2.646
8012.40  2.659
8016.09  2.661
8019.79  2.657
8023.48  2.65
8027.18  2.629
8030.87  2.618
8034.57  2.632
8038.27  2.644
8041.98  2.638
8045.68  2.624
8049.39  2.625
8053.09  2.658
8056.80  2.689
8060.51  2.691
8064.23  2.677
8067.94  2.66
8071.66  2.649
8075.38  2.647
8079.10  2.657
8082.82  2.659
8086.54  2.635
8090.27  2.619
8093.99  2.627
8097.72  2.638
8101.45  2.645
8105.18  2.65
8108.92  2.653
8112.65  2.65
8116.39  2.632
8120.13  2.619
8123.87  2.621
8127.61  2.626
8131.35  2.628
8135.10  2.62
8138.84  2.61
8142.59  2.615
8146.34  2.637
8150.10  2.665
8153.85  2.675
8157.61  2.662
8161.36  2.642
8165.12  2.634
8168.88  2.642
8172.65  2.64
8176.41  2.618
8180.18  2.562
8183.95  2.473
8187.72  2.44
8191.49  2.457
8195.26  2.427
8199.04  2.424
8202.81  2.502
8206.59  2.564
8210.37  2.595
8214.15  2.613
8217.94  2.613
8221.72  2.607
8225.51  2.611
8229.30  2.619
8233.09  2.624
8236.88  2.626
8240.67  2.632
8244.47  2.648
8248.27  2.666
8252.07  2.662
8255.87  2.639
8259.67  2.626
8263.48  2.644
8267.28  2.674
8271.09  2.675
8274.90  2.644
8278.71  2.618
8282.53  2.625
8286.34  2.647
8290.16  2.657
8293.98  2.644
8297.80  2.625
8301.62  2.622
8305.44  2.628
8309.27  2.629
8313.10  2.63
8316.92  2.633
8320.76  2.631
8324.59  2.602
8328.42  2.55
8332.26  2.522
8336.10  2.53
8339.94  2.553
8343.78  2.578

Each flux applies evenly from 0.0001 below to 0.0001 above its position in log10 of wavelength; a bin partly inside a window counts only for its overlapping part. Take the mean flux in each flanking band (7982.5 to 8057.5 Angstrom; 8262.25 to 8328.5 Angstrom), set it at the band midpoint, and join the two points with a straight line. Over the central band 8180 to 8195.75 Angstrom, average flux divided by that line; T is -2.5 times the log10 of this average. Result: 0.07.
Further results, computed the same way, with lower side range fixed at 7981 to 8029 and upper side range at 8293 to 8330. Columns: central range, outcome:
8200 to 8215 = 0.027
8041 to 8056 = -0.005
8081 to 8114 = -0.006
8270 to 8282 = -0.008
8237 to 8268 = -0.010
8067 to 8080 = -0.010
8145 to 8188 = 0.005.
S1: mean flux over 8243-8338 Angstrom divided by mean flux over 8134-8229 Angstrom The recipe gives 1.02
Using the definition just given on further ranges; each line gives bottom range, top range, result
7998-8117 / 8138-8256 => 0.98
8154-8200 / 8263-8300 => 1.03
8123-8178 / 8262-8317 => 1.00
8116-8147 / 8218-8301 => 1.01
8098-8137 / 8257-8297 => 1.00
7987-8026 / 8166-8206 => 0.96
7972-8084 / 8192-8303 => 0.99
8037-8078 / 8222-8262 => 0.99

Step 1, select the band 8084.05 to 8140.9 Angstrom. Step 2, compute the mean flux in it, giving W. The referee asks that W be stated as 2.63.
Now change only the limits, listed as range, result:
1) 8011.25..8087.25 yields 2.65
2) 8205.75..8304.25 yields 2.63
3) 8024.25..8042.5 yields 2.63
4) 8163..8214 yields 2.54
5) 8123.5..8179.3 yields 2.63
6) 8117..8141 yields 2.62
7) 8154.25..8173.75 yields 2.65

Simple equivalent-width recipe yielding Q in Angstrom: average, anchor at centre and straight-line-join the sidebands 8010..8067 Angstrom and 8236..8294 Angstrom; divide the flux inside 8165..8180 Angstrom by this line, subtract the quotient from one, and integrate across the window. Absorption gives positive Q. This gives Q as 0.1 Angstrom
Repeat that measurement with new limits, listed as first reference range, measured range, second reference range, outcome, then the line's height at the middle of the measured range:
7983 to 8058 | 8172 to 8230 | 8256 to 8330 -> 1.9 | 2.63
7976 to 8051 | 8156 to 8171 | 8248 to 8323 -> 0.0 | 2.64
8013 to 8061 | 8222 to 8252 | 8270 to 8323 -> 0.1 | 2.64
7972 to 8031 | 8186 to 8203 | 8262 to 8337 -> 1.2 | 2.63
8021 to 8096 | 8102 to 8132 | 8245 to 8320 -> 0.1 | 2.65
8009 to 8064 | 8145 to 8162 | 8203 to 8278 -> -0.1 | 2.64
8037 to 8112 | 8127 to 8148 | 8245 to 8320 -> 0.2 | 2.65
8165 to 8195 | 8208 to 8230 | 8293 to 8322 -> -0.3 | 2.57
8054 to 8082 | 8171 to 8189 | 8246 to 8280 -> 0.7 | 2.66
